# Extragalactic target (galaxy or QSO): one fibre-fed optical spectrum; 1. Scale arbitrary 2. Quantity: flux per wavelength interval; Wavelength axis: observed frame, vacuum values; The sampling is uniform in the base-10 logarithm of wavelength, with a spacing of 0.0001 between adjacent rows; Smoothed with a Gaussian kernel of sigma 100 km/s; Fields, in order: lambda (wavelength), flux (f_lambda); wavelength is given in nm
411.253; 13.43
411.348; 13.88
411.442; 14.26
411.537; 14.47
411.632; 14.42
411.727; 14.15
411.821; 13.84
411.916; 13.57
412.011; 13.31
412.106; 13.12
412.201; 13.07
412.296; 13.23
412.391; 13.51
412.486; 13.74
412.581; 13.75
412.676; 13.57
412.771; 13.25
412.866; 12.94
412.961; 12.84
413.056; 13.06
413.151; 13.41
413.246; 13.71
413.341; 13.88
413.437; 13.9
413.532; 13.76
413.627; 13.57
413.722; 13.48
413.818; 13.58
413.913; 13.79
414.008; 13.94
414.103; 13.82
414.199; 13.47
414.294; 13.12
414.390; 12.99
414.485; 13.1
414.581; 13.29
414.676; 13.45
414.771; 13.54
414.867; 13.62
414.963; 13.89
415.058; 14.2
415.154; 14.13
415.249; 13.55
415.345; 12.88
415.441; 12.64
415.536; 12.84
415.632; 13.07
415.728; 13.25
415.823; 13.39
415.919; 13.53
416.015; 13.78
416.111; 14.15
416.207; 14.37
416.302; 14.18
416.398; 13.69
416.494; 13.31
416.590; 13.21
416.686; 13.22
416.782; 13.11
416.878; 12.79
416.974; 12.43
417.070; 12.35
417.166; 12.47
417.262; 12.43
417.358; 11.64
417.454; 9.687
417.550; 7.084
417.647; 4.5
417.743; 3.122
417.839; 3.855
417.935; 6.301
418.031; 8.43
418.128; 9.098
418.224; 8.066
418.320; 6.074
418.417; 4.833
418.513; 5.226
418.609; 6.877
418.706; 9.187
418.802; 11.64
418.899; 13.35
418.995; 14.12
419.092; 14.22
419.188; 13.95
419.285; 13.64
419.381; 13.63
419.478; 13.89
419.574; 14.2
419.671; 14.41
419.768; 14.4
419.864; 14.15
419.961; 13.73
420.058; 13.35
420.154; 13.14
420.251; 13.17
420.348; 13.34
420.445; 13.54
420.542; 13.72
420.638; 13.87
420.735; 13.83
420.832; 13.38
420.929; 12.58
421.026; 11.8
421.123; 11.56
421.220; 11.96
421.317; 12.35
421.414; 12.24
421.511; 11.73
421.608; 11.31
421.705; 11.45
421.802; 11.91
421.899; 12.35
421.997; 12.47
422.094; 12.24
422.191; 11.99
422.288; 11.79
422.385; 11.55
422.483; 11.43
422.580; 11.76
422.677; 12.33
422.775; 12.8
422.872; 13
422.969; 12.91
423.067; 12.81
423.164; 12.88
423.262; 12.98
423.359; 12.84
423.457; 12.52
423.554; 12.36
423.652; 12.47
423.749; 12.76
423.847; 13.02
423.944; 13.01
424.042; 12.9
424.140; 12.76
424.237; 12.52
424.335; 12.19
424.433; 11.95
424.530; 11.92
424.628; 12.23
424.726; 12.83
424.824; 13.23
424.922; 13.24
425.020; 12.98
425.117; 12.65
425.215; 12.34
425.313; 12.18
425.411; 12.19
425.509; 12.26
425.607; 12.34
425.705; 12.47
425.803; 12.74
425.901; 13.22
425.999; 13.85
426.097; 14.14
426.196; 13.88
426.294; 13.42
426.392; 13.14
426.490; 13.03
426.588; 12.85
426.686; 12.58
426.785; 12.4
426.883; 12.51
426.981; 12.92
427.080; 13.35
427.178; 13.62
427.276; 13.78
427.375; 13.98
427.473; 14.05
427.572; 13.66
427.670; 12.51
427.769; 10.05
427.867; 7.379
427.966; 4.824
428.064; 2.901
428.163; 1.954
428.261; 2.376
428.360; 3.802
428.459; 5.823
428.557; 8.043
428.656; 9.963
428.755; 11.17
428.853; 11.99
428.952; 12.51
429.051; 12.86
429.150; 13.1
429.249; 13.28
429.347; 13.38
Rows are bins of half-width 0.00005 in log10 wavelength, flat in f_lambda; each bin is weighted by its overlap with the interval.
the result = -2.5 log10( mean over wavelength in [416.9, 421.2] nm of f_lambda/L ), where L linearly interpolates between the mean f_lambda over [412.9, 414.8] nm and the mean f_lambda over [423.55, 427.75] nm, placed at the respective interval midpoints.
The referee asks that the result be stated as 0.18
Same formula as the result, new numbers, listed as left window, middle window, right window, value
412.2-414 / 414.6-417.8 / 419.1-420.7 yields 0.103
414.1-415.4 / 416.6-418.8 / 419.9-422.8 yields 0.417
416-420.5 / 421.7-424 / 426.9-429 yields -0.180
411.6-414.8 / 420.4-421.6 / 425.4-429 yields -0.049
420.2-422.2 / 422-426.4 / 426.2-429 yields -0.101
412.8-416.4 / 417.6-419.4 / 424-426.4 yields 0.432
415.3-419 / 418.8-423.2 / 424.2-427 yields -0.110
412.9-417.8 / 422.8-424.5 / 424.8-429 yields -0.091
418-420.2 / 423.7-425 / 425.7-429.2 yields -0.135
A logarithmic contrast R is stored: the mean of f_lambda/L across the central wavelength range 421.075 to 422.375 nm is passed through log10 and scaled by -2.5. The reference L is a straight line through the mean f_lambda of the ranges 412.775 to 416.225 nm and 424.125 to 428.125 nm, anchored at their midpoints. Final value 0.07 mag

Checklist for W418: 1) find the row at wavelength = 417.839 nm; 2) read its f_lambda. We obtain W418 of 3.855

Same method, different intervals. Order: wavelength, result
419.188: 13.95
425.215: 12.34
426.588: 12.85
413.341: 13.88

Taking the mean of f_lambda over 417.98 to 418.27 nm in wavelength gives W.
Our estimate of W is 8.5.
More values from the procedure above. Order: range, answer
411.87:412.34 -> 13.2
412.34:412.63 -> 13.7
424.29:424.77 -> 12.2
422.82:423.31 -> 12.9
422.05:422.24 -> 12.1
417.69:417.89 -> 3.57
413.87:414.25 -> 13.8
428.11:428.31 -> 2.18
